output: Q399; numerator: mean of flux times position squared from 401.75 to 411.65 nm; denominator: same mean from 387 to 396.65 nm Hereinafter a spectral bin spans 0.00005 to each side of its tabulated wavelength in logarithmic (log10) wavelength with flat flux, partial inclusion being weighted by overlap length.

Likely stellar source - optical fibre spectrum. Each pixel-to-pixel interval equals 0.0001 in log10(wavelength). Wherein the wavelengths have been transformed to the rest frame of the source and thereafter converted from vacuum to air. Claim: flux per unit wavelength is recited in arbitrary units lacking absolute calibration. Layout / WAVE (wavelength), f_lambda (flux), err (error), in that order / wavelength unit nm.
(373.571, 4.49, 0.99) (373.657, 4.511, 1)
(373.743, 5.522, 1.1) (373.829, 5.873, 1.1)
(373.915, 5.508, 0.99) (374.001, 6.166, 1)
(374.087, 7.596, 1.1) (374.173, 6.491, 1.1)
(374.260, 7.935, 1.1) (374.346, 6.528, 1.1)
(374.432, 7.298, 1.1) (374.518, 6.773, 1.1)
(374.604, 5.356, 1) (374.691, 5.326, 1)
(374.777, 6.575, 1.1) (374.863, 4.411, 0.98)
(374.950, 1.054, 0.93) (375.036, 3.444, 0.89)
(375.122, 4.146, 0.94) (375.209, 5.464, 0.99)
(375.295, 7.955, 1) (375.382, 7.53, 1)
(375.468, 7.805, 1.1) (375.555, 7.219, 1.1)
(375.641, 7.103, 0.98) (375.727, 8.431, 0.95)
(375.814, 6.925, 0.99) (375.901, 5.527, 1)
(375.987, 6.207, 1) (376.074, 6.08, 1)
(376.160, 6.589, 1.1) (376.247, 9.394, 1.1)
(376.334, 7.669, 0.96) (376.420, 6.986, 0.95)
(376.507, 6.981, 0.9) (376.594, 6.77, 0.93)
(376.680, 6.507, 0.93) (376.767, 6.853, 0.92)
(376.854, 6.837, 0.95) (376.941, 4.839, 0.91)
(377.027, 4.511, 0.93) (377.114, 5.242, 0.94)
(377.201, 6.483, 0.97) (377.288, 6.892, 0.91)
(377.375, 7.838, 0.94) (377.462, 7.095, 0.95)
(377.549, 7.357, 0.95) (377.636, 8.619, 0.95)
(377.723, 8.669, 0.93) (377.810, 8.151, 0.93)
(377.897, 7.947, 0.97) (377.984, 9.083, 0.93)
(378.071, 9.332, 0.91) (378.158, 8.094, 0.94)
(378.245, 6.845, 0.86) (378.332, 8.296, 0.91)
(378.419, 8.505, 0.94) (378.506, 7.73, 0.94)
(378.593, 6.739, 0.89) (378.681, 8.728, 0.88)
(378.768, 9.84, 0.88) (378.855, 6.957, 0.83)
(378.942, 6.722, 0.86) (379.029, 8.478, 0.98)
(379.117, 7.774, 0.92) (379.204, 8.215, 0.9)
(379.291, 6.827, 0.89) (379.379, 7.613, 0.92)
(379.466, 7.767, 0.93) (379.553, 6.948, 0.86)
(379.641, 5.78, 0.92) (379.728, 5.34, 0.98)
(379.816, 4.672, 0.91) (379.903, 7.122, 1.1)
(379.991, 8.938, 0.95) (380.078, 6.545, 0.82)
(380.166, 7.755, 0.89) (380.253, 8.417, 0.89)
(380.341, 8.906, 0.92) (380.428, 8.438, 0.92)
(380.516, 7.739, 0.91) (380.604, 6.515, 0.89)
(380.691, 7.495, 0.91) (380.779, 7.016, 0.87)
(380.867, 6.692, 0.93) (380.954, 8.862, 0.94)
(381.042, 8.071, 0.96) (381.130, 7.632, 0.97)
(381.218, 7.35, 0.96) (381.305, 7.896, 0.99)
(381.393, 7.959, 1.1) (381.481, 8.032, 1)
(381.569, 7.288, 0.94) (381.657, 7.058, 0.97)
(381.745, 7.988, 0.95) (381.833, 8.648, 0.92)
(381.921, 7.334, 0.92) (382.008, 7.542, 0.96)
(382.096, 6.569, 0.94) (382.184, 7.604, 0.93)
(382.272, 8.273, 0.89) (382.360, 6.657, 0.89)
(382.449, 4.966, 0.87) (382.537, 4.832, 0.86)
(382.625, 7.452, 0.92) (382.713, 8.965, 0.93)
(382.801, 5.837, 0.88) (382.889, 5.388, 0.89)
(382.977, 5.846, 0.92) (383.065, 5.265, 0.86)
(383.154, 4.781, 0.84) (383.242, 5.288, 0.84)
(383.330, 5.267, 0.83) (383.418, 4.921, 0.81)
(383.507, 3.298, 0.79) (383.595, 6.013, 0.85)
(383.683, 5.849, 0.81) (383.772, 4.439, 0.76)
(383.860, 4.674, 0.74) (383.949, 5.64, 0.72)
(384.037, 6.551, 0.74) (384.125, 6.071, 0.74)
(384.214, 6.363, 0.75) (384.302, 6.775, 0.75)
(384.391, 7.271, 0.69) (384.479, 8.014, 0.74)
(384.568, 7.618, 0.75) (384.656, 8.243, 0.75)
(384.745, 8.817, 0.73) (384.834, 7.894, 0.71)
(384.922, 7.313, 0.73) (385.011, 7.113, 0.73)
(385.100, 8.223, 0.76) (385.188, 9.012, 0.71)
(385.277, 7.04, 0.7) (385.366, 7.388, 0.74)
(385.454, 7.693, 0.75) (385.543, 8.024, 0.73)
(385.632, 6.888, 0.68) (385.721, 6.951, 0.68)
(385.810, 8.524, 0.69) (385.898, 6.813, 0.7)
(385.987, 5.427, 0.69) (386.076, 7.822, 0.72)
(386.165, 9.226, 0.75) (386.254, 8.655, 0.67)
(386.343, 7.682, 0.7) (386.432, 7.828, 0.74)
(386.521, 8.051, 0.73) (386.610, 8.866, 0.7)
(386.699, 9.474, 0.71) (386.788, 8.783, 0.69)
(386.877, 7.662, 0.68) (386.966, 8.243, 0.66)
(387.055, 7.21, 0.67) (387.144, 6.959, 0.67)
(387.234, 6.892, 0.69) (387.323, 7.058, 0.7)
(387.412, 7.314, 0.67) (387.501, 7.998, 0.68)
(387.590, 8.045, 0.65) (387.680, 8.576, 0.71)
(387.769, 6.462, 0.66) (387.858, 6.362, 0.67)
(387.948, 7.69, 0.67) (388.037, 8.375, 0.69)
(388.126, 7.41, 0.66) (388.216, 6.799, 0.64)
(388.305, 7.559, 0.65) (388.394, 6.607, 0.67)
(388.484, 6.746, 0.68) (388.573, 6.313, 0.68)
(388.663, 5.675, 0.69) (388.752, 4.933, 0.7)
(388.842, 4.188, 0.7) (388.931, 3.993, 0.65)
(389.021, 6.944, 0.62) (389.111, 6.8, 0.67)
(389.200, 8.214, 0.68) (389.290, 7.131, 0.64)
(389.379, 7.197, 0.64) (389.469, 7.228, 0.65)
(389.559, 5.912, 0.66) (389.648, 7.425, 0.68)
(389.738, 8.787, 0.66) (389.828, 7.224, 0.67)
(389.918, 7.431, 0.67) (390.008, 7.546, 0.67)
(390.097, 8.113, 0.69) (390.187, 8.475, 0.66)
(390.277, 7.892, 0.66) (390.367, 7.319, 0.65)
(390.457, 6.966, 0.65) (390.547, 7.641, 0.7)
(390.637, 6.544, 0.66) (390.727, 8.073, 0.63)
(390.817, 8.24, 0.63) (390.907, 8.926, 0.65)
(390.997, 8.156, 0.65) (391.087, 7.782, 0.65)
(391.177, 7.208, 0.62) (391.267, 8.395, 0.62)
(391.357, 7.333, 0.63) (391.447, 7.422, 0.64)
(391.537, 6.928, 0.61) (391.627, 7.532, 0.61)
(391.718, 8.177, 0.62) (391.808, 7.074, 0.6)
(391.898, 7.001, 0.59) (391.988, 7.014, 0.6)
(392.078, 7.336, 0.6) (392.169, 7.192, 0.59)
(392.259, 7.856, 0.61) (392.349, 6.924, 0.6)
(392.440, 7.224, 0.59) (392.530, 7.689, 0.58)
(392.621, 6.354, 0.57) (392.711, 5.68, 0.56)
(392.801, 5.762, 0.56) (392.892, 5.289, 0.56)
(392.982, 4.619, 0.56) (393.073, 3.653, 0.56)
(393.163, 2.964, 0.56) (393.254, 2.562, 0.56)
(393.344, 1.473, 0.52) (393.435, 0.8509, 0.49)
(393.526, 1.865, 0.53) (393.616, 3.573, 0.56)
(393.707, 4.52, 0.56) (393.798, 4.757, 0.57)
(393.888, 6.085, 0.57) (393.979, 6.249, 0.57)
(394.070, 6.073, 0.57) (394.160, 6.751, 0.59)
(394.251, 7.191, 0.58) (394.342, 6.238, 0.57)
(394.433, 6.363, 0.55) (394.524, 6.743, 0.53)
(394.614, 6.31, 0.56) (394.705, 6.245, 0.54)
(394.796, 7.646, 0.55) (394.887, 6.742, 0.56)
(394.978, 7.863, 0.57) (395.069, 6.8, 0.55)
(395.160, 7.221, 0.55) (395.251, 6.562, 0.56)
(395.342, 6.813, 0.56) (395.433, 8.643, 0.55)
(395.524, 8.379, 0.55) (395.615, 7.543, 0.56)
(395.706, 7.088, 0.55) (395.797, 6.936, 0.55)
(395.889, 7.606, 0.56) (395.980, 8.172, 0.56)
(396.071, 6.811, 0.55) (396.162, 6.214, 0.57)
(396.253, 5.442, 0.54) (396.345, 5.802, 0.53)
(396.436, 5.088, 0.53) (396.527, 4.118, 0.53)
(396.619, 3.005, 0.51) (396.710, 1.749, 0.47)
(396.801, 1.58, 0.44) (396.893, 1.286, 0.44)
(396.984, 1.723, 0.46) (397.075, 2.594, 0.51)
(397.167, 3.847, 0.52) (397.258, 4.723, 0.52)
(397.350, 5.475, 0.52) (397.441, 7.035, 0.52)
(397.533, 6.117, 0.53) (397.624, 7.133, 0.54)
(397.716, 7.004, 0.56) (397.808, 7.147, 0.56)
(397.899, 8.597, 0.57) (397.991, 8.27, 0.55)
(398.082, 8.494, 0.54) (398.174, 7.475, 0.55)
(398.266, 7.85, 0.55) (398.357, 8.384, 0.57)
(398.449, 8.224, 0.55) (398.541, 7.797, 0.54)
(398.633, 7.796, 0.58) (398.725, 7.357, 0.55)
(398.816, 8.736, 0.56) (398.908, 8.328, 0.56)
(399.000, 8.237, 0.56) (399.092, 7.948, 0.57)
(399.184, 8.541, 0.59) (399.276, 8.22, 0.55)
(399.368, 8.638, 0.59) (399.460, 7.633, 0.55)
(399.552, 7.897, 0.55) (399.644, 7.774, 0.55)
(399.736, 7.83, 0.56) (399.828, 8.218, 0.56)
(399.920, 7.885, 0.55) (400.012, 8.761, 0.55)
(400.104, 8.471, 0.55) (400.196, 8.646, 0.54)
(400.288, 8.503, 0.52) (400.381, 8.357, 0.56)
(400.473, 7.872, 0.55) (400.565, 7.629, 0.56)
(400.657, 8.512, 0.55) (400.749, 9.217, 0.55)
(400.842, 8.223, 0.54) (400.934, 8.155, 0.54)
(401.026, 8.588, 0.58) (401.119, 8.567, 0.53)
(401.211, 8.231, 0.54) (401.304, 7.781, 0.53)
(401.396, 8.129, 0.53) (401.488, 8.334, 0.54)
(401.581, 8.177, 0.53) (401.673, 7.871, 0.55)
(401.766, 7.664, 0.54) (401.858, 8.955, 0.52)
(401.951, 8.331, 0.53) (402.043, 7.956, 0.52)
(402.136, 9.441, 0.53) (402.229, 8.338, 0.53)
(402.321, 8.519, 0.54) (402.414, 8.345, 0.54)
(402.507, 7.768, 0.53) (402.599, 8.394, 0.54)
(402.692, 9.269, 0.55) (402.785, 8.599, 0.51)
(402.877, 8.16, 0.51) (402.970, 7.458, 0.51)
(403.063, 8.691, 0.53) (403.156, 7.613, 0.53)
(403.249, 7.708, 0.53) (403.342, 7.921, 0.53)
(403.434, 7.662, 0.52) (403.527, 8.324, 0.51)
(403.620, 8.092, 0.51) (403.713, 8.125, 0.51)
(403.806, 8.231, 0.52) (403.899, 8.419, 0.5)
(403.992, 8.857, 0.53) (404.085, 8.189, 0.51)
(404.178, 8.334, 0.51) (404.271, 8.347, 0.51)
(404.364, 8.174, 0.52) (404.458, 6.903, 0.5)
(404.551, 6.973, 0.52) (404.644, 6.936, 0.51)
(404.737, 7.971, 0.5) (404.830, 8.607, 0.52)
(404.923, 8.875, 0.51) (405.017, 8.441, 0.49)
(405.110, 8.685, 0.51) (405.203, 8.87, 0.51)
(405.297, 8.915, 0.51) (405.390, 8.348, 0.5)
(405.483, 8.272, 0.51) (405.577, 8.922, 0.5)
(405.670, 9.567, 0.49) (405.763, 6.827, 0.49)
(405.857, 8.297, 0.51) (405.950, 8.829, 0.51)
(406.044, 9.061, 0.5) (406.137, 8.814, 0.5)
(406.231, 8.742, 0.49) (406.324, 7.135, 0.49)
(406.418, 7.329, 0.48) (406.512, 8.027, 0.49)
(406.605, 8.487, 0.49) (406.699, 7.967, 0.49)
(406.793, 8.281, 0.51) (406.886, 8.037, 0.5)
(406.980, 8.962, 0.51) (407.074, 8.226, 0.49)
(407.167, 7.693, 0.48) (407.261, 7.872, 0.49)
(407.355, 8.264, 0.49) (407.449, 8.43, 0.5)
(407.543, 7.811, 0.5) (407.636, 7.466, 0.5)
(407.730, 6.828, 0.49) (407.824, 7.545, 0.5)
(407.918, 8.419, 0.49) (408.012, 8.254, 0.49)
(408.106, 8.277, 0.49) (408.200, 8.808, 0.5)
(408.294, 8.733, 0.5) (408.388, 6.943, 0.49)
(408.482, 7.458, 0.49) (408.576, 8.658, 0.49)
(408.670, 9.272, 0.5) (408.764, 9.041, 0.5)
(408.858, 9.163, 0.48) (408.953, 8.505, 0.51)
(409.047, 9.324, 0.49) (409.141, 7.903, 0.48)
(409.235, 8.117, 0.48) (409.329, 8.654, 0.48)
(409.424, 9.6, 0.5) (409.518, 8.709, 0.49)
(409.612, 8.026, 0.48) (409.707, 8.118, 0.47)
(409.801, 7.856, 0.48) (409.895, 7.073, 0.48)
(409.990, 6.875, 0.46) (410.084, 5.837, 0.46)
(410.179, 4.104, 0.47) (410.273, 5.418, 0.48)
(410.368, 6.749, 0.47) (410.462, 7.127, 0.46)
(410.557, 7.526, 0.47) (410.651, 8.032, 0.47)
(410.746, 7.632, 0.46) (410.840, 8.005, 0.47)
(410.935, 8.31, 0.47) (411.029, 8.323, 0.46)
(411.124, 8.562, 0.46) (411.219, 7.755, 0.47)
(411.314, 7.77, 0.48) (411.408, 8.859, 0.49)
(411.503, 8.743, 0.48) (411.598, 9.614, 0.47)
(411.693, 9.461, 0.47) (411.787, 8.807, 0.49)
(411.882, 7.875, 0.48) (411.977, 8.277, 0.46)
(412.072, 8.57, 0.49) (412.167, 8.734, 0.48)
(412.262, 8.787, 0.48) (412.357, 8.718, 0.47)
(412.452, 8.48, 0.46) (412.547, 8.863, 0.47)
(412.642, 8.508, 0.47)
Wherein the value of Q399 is 1.32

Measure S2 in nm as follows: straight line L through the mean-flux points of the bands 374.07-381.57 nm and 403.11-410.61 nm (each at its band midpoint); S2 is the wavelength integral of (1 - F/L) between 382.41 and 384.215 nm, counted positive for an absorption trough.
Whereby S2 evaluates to 0.42 nm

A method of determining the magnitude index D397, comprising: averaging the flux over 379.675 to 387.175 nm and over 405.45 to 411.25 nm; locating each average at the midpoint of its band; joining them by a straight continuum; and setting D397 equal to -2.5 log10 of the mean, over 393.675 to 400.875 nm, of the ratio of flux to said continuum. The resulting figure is 0.12 mag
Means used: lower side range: 7.15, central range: 6.86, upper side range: 8.01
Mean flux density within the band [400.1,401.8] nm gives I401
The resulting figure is 8.26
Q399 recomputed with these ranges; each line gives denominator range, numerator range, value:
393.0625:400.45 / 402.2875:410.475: 1.32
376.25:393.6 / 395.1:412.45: 1.22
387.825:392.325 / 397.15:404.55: 1.17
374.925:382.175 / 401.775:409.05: 1.31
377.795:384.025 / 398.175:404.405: 1.29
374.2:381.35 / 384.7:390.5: 1.10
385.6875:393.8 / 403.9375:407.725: 1.30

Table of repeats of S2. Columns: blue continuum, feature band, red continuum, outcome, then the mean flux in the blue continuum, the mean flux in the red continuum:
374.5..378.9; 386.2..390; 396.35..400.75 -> -0.20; 6.9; 6.88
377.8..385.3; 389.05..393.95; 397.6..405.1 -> 0.71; 7.15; 8.15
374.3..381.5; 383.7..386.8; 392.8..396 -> -0.43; 7.1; 5.82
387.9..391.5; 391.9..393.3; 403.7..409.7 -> 0.28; 7.22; 8.28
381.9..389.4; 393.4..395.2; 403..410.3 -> 0.39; 6.95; 8.1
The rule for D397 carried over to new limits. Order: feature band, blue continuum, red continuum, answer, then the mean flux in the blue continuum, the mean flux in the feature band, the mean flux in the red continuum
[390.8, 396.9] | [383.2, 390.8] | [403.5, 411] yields 0.21 mag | 7.13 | 6.12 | 8.06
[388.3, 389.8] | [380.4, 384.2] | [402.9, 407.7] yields 0.09 mag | 6.64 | 6.55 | 8.17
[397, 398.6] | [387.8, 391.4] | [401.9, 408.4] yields 0.15 mag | 7.19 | 6.75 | 8.21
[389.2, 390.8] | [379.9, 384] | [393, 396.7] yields -0.22 mag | 6.82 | 7.5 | 5.73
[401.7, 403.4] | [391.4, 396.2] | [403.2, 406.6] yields -0.06 mag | 6.24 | 8.28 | 8.22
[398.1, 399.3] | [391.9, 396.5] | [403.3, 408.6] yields -0.18 mag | 6.06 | 8.07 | 8.16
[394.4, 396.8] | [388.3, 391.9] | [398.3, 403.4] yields 0.21 mag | 7.2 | 6.37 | 8.23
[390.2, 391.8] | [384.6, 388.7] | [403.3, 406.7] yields 0.01 mag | 7.6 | 7.68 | 8.23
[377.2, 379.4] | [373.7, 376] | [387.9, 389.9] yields -0.24 mag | 6.15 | 7.91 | 6.79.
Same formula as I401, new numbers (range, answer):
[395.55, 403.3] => 7.35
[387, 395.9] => 6.7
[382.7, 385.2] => 6.38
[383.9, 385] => 7.2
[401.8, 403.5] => 8.28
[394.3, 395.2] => 6.82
